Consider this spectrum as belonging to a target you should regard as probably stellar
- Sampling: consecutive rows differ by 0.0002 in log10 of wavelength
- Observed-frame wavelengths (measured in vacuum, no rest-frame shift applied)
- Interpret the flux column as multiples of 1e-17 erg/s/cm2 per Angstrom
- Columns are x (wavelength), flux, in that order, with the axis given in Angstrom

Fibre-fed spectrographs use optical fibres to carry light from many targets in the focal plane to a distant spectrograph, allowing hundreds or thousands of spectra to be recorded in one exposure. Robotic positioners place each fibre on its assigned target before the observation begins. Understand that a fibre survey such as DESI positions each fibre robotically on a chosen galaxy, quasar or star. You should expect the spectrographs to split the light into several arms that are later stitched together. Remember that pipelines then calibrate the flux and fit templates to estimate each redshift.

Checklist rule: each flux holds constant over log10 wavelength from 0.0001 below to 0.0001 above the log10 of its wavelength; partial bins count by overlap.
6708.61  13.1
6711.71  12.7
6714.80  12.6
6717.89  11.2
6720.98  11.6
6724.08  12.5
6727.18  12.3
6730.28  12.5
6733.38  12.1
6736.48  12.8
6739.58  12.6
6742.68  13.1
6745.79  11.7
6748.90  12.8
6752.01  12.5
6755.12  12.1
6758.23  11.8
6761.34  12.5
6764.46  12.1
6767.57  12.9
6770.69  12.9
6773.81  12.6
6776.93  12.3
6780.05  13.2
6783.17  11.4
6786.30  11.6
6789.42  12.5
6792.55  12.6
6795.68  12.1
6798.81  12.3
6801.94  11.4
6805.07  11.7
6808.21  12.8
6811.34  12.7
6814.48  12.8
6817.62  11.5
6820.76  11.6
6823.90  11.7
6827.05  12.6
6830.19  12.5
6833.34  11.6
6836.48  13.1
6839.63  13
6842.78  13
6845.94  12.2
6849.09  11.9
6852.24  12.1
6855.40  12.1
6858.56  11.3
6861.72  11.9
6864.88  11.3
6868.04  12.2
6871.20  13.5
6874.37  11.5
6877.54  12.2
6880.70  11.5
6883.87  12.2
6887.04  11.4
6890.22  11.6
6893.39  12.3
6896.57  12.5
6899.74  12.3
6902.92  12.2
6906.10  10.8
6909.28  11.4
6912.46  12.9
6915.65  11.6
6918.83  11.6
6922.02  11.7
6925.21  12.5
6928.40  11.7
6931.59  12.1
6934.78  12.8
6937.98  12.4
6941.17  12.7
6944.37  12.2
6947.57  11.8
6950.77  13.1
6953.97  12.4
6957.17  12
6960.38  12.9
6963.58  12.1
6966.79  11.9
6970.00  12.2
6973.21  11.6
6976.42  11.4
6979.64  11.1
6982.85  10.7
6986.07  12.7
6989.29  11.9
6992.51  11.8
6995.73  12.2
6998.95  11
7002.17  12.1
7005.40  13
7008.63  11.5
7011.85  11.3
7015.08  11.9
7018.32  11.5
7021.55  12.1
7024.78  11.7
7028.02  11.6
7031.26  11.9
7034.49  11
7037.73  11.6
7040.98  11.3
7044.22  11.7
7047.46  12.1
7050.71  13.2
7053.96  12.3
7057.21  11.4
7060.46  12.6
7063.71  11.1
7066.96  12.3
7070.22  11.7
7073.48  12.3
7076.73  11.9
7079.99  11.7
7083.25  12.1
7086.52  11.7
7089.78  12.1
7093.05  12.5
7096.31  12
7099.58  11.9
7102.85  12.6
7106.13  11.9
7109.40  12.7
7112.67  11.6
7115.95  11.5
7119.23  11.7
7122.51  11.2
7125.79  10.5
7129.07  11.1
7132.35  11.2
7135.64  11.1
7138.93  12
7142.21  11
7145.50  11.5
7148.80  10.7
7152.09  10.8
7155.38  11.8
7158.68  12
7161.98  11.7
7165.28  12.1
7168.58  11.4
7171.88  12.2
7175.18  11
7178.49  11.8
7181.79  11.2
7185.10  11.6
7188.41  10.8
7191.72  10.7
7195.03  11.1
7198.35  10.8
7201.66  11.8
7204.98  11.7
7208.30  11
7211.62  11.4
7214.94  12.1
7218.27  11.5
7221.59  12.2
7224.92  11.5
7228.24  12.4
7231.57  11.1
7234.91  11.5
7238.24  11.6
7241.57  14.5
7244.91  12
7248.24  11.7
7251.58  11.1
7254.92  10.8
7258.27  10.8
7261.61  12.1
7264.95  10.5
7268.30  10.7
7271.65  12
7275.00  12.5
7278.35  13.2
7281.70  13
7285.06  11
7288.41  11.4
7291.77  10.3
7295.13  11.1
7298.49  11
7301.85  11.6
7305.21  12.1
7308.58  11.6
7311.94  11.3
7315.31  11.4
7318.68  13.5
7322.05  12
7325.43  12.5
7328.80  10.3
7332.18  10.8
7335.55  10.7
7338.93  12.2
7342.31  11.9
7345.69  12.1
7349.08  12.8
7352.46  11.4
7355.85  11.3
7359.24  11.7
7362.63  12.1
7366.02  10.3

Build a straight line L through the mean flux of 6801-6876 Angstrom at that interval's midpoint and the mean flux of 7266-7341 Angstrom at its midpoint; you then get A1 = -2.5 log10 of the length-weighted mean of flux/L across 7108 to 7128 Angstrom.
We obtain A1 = 0.03 mag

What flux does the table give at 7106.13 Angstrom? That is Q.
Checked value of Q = 11.9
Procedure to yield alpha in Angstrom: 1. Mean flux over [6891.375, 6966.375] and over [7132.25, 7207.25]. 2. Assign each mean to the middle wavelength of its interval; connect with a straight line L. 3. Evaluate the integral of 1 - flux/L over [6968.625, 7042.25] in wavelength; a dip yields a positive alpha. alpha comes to 1.4 Angstrom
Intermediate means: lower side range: 12.2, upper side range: 11.4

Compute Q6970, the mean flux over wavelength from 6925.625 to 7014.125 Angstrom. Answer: 12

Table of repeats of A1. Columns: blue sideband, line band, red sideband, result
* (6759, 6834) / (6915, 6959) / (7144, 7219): -0.02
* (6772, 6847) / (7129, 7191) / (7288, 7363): 0.04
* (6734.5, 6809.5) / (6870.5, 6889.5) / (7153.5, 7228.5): 0.02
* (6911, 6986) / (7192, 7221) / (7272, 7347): 0.04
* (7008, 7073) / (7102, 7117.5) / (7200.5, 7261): -0.02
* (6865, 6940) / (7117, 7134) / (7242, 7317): 0.06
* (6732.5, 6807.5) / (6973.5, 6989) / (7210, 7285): 0.05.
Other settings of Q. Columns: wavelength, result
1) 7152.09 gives 10.8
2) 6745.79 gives 11.7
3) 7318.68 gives 13.5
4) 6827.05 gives 12.6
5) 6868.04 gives 12.2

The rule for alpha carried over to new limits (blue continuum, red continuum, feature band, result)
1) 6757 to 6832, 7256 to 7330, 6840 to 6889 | 0.5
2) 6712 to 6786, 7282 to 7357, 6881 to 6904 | 0.2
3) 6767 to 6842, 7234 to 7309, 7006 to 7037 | 0.9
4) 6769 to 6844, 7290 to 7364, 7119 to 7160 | 2.1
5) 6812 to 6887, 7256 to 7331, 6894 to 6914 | 0.1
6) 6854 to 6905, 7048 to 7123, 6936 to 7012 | -0.1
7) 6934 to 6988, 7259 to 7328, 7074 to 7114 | -0.4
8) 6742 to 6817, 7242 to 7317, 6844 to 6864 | 0.5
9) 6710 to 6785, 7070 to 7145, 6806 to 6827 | 0.1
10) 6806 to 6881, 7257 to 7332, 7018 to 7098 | 0.1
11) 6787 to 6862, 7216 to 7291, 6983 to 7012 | 0.3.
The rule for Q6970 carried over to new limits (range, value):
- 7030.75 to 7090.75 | 11.9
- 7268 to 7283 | 12.4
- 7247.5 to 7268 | 11.1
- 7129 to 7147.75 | 11.3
